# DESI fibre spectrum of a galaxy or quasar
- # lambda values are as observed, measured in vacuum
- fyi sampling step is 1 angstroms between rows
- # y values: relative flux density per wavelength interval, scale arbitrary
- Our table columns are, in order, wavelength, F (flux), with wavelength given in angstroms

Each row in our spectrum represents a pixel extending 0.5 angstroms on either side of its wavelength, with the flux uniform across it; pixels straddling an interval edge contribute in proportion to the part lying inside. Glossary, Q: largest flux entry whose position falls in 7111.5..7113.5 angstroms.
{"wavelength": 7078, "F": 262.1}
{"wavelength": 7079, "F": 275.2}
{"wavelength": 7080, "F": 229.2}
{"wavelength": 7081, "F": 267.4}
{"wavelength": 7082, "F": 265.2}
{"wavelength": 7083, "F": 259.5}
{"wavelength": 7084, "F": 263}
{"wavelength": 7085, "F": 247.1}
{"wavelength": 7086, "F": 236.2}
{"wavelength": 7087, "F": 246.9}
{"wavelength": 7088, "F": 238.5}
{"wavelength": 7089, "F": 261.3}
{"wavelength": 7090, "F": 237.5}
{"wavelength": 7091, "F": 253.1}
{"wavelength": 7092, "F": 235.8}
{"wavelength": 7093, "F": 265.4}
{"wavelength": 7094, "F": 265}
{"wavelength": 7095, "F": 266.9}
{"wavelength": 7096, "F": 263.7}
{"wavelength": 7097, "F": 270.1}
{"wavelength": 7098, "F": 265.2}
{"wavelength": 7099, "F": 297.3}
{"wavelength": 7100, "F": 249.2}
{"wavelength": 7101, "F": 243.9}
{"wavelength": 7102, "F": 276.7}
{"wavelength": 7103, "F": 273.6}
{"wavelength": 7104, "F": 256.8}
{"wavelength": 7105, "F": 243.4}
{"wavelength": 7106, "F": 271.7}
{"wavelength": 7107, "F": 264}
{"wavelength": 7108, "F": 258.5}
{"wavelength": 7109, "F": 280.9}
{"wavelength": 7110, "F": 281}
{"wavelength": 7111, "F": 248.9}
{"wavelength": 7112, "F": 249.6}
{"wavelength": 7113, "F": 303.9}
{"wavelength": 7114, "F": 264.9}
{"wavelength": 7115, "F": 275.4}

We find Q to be 303.9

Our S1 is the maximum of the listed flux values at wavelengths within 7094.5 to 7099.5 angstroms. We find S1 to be 297.3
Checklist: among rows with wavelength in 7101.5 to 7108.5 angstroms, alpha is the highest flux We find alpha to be 276.7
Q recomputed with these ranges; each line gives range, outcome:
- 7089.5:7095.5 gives 266.9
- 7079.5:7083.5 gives 267.4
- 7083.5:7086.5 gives 263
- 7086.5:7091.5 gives 261.3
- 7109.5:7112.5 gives 281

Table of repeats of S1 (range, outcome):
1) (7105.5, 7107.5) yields 271.7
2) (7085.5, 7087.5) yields 246.9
